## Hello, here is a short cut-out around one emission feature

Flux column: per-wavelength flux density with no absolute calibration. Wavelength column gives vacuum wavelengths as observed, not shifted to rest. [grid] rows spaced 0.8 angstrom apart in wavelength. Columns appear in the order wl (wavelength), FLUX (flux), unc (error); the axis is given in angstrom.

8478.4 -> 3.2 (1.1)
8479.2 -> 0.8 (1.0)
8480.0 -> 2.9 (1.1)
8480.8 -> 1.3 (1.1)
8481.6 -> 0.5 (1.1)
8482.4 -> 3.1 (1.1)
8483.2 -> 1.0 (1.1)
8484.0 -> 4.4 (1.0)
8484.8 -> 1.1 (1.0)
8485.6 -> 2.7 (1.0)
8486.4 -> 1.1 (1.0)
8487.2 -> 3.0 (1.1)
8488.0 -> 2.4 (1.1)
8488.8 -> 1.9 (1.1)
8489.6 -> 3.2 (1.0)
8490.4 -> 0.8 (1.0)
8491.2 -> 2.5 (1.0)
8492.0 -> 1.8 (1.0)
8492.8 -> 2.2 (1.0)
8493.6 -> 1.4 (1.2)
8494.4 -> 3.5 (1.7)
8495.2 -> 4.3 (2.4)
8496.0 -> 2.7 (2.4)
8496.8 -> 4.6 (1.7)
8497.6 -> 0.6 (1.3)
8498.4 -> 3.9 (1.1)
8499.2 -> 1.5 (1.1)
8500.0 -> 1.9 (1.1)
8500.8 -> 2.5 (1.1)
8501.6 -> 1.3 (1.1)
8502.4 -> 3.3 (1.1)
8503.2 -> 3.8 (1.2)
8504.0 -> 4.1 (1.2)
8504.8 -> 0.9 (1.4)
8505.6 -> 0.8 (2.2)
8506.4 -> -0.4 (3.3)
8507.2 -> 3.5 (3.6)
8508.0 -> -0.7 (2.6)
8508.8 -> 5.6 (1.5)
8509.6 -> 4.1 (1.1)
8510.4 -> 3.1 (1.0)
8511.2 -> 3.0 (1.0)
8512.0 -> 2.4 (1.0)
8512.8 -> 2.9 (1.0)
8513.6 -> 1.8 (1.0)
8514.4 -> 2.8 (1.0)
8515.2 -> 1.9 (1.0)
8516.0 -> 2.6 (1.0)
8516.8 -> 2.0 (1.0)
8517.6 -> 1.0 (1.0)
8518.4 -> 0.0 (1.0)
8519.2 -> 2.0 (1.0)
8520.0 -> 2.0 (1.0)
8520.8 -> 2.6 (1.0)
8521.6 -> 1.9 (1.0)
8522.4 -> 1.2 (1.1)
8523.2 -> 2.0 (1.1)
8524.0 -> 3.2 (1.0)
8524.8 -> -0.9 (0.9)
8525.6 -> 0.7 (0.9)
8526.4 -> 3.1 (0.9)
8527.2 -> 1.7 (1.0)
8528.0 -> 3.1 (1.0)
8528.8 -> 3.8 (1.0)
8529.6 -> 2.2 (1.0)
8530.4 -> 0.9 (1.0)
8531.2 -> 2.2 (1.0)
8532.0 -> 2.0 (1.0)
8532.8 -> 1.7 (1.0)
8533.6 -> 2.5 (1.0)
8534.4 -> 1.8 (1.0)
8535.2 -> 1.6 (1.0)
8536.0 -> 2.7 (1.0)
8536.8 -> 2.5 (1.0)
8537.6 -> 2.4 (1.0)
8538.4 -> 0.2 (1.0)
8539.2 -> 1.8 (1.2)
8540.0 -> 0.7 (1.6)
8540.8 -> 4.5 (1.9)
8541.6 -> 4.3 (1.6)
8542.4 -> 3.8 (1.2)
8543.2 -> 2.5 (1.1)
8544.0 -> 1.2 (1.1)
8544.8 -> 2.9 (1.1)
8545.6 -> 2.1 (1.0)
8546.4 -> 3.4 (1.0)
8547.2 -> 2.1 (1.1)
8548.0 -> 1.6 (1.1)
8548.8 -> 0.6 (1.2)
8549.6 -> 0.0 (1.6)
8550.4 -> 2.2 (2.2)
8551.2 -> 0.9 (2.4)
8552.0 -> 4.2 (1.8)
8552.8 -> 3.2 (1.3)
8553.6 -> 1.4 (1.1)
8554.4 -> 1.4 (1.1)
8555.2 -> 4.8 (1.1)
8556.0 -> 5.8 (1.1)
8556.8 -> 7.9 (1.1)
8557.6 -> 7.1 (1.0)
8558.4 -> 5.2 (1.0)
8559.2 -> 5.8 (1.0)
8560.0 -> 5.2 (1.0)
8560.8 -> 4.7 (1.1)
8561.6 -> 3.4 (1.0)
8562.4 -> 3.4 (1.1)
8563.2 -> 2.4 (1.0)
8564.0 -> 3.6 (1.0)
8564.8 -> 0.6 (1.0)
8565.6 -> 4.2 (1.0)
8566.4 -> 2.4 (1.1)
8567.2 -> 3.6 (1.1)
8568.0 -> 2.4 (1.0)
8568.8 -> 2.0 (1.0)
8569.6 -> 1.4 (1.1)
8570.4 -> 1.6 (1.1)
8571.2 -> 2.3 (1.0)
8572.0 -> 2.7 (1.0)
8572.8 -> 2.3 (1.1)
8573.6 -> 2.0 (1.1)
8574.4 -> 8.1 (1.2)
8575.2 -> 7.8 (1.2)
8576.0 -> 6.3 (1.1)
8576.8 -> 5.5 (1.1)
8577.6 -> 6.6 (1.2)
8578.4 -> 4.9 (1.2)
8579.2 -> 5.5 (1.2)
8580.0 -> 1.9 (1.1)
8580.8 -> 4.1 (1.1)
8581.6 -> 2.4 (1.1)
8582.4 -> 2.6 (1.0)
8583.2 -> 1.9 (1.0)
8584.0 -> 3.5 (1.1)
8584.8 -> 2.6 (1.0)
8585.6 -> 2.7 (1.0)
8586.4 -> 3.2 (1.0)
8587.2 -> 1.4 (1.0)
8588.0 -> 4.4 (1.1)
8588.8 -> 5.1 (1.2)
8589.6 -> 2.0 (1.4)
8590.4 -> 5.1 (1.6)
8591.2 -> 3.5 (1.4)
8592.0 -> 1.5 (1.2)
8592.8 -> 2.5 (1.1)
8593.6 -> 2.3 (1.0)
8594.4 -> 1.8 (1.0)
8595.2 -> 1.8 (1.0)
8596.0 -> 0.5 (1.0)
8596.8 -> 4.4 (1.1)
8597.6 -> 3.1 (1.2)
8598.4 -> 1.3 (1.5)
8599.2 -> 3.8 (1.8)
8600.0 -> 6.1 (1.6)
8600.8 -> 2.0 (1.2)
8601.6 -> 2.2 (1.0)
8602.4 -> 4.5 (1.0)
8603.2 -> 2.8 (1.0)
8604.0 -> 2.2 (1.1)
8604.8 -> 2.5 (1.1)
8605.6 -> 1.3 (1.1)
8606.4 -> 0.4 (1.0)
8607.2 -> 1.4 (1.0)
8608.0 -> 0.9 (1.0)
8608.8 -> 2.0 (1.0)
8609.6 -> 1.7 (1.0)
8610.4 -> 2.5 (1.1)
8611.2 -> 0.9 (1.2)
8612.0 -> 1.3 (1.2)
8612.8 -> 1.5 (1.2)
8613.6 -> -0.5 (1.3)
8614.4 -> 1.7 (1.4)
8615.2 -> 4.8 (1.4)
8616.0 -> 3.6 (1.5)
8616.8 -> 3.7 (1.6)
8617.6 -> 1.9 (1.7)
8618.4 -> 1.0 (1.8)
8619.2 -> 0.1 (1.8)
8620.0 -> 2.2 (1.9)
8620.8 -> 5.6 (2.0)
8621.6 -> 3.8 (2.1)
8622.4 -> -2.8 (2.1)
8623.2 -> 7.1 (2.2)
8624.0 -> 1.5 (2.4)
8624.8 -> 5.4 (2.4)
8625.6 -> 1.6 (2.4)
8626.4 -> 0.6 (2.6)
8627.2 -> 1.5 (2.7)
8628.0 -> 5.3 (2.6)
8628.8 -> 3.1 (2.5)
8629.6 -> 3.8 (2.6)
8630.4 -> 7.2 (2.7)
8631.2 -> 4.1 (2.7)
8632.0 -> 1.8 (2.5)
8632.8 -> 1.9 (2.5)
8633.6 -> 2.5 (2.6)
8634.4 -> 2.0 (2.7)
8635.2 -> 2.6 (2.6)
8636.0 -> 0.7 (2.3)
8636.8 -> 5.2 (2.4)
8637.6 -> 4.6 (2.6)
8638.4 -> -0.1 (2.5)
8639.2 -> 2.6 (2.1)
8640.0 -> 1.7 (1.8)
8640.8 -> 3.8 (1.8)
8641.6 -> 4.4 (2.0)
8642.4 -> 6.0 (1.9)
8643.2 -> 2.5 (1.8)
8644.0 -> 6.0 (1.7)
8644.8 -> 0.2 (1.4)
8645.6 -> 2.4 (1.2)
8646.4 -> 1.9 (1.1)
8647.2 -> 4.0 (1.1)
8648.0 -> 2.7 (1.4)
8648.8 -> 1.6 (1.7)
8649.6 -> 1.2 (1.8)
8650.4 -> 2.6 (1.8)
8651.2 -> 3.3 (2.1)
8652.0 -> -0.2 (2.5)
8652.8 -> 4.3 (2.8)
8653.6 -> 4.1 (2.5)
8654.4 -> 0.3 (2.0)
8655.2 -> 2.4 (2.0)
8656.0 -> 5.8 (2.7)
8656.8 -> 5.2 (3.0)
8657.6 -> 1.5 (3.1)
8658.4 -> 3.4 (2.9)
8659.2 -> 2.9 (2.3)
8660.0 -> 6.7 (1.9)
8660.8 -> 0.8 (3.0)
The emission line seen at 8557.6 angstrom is [S II] 6716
